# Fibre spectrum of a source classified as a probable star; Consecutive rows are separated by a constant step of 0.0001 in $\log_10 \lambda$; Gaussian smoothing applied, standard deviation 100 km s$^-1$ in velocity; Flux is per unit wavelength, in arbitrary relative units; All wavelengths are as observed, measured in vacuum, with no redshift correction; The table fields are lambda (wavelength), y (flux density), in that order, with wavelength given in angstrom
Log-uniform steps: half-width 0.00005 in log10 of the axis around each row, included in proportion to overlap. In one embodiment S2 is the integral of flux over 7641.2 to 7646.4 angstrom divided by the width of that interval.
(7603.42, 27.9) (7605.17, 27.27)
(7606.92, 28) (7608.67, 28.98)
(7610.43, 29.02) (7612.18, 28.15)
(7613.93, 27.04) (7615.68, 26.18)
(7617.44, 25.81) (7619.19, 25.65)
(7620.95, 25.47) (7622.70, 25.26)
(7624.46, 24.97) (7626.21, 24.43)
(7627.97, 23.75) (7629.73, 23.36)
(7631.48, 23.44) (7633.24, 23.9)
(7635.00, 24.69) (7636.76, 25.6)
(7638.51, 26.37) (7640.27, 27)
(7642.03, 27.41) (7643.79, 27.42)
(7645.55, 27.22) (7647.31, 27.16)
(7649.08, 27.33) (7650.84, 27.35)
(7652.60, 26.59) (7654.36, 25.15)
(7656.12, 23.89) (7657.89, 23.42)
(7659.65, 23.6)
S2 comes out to 27.4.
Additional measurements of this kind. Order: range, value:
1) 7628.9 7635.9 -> 23.9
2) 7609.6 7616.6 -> 27.6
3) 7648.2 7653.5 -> 27.1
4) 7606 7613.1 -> 28.5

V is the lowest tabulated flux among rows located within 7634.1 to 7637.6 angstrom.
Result 24.69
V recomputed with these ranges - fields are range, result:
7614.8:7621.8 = 25.47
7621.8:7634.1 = 23.36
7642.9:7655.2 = 25.15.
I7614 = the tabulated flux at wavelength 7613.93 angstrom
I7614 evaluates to 27.04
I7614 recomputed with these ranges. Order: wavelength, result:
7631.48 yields 23.44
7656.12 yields 23.89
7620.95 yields 25.47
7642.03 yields 27.41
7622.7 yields 25.26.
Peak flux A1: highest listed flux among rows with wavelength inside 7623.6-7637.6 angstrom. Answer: 25.6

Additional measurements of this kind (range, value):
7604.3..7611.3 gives 29.02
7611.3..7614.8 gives 28.15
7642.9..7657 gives 27.42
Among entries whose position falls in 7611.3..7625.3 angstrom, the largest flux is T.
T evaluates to 28.15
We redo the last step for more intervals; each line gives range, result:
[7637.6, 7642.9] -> 27.41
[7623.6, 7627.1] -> 24.97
